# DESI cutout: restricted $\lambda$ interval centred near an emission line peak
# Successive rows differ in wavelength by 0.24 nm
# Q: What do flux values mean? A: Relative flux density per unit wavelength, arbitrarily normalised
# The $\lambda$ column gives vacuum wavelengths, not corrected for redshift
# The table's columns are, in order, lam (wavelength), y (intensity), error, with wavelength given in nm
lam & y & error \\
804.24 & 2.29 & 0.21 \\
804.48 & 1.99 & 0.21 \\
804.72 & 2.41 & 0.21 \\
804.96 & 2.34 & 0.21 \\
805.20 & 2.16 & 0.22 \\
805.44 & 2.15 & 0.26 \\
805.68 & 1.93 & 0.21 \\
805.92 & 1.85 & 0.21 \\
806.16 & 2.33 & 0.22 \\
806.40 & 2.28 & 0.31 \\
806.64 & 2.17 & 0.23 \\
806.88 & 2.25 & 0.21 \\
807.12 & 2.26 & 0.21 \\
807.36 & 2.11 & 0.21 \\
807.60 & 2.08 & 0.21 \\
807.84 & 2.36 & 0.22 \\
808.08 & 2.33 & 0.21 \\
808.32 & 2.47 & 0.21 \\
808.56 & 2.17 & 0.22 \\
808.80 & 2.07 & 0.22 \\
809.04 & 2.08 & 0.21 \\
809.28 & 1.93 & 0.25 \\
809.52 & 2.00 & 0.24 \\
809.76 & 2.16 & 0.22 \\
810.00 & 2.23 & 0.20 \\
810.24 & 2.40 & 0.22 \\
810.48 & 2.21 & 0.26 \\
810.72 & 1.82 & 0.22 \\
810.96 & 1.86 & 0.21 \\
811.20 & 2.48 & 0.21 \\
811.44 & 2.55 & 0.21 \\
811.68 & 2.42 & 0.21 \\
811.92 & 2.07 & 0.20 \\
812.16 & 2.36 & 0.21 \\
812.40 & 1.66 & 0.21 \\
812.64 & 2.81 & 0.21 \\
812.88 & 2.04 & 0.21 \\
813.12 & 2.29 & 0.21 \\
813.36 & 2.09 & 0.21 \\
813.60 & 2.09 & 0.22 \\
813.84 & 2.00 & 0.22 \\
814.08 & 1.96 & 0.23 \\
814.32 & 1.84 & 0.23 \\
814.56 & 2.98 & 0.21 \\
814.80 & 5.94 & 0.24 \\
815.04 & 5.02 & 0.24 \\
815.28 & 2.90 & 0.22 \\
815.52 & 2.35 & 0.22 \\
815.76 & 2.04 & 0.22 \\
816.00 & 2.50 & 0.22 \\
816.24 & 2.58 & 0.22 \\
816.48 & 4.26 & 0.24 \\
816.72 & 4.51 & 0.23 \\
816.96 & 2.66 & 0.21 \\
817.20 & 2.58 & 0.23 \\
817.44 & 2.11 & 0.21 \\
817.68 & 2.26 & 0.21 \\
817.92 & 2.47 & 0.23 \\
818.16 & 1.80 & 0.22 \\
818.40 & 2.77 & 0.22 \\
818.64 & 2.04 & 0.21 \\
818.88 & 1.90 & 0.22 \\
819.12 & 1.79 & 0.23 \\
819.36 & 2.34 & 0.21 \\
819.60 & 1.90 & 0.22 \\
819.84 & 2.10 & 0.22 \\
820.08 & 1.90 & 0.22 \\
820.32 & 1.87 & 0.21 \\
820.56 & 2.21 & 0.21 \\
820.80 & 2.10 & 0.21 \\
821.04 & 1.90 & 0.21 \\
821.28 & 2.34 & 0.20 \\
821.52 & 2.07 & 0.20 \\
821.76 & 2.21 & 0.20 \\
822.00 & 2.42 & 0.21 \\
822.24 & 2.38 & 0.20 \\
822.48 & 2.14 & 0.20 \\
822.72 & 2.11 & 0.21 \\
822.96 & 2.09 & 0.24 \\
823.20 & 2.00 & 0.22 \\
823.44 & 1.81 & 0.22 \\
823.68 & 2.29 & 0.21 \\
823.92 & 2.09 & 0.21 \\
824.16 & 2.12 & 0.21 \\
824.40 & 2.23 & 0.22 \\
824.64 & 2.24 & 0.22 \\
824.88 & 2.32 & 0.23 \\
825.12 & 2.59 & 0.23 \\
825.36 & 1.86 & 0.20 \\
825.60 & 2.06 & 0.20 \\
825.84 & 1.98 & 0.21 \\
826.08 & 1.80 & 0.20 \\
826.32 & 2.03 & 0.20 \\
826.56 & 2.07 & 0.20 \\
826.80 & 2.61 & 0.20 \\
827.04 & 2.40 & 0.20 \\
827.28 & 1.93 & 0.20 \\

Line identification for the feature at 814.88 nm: [S II] 6716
